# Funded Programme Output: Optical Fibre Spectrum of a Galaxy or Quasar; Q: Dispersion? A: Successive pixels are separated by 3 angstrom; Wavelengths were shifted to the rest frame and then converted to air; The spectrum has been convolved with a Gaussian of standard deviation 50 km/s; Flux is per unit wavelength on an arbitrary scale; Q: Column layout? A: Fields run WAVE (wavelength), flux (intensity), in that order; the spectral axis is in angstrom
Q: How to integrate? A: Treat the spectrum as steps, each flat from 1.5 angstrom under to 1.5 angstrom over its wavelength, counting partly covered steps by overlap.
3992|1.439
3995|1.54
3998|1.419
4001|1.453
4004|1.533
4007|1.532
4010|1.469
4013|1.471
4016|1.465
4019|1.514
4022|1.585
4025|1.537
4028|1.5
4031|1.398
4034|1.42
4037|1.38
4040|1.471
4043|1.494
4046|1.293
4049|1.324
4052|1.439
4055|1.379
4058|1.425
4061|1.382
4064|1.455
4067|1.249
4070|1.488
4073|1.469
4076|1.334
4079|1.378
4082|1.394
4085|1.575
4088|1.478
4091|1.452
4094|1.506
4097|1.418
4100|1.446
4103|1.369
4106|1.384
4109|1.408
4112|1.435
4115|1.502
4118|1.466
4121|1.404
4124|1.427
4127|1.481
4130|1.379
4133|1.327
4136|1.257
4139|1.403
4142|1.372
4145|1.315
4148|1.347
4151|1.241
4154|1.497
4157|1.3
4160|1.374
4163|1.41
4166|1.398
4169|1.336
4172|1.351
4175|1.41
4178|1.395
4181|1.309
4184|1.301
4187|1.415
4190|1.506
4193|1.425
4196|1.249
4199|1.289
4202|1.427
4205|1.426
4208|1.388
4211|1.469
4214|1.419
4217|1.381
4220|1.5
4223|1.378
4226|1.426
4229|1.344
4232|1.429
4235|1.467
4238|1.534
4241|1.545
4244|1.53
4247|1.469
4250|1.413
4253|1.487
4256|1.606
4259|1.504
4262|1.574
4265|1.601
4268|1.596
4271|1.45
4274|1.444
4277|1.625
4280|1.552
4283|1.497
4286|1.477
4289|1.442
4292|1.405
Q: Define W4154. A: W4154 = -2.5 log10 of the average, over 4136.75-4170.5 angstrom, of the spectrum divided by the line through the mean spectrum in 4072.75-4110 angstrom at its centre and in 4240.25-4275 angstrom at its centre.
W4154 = 0.08 mag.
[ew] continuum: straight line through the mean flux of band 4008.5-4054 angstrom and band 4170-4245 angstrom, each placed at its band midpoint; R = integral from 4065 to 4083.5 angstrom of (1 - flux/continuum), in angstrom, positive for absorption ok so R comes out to 0.7 angstrom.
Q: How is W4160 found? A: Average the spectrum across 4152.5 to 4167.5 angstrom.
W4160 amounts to 1.4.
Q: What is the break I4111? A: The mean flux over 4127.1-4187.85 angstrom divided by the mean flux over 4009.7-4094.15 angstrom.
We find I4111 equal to 0.9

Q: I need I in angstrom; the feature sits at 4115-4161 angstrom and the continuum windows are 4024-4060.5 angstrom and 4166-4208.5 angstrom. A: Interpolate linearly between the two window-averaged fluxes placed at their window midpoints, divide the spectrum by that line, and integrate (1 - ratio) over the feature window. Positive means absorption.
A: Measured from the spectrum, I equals 0.4 angstrom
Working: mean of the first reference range 1.42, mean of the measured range 1.38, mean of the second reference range 1.37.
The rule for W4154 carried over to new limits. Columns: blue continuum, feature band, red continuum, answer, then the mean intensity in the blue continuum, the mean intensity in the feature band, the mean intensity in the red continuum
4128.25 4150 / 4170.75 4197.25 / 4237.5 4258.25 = 0.029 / 1.34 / 1.37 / 1.51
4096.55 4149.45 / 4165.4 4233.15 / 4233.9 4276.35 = 0.059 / 1.4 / 1.39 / 1.52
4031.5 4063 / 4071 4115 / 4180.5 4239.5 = -0.025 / 1.4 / 1.43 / 1.41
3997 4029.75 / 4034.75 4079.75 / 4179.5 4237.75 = 0.059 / 1.5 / 1.4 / 1.4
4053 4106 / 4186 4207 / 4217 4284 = 0.063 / 1.42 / 1.39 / 1.5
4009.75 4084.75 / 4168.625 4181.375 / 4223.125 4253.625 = 0.064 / 1.43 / 1.37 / 1.46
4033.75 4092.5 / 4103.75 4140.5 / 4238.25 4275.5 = 0.031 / 1.41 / 1.41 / 1.52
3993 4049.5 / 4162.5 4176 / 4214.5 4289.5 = 0.079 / 1.47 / 1.38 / 1.49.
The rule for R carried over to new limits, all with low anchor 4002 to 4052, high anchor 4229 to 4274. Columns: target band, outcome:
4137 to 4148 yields 0.9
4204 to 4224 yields 1.0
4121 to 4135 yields 0.8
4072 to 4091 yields 0.4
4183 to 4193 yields 0.5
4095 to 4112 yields 0.8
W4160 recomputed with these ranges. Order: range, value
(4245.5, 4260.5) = 1.5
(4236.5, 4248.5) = 1.52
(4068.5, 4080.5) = 1.42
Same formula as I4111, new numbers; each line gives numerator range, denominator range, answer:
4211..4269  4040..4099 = 1.05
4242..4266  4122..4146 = 1.11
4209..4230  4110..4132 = 0.99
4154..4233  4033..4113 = 0.98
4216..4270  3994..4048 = 1.01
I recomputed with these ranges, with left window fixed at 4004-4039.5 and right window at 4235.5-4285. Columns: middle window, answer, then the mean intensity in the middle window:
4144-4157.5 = 1.4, 1.34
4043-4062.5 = 1.4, 1.38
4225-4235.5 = 0.7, 1.41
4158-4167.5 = 0.7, 1.39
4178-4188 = 1.1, 1.35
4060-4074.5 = 0.8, 1.41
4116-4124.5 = 0.4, 1.44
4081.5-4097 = 0.1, 1.48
